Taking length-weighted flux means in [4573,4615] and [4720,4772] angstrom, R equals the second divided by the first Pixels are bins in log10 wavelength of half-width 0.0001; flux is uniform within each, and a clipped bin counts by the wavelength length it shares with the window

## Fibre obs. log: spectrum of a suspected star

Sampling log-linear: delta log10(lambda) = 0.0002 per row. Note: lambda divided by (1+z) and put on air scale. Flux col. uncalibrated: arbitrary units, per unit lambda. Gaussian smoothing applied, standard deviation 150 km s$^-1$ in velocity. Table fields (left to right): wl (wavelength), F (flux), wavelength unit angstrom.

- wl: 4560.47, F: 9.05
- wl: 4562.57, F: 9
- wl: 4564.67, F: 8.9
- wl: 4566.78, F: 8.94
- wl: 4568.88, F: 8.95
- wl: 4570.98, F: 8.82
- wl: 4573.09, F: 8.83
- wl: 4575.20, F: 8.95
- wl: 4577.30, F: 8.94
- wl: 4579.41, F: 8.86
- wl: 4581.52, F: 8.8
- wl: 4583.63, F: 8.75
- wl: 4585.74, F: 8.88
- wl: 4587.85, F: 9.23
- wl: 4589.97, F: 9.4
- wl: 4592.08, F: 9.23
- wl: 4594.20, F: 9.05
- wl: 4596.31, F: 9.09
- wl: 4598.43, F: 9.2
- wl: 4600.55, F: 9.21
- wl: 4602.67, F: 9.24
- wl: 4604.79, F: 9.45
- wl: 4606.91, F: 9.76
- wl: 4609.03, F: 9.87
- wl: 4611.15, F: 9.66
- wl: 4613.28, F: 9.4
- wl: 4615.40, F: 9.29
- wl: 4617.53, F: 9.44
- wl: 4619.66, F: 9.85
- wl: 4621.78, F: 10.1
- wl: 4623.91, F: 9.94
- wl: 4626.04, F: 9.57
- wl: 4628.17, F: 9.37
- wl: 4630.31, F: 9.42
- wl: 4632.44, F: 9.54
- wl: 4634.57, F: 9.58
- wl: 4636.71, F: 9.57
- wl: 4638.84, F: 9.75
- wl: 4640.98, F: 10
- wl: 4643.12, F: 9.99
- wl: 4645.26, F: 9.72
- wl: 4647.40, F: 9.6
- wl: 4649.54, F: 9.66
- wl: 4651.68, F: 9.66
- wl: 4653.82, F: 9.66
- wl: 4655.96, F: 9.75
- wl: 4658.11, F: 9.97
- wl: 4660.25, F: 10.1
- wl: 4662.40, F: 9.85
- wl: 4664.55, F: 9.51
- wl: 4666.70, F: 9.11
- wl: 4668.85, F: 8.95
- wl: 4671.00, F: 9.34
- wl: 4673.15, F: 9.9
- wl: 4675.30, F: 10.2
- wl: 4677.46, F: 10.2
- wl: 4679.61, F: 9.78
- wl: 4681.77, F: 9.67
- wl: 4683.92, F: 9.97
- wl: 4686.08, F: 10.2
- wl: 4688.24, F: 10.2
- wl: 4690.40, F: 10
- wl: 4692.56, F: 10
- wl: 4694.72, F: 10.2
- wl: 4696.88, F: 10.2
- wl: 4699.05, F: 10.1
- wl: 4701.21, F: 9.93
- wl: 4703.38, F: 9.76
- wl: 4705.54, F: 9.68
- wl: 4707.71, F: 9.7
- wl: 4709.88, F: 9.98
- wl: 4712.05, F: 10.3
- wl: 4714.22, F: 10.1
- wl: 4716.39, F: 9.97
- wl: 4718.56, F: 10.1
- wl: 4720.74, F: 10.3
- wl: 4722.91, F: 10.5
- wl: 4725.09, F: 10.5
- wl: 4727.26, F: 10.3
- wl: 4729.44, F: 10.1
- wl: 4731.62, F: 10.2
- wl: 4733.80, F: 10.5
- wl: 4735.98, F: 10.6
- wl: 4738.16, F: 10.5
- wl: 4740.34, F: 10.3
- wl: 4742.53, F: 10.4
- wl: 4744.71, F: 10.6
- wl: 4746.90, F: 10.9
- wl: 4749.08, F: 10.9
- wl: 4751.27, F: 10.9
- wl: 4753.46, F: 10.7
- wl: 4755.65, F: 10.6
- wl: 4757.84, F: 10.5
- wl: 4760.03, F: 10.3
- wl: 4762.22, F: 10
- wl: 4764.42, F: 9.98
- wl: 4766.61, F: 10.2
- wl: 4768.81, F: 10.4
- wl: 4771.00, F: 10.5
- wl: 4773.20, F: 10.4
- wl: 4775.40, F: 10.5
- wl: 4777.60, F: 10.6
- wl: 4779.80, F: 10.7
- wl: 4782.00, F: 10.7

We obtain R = 1.14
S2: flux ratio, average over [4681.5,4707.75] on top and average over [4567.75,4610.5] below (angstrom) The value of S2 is 1.09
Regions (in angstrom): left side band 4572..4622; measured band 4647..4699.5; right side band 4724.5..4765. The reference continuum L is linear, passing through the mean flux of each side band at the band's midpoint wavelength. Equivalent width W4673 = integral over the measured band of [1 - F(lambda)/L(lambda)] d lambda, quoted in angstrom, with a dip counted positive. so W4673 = 0.27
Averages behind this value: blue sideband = 9.26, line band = 9.83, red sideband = 10.5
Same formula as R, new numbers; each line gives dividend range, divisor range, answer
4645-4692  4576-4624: 1.05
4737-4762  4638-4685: 1.09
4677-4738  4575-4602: 1.12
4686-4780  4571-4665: 1.09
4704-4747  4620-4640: 1.06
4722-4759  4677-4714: 1.05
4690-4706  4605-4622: 1.04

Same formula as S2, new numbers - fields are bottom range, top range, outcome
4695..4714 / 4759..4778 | 1.03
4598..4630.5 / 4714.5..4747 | 1.08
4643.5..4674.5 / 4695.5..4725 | 1.04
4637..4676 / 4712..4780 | 1.07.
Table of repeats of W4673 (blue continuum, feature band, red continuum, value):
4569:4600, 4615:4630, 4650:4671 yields -0.6 angstrom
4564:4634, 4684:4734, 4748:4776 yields -0.2 angstrom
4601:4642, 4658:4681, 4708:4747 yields 0.5 angstrom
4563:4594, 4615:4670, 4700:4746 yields -0.8 angstrom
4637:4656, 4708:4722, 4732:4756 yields 0.3 angstrom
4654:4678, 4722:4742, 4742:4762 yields 0.0 angstrom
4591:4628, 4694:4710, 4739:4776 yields 0.3 angstrom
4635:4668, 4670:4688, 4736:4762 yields 0.1 angstrom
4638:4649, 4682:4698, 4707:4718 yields -0.2 angstrom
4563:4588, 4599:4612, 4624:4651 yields -0.4 angstrom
